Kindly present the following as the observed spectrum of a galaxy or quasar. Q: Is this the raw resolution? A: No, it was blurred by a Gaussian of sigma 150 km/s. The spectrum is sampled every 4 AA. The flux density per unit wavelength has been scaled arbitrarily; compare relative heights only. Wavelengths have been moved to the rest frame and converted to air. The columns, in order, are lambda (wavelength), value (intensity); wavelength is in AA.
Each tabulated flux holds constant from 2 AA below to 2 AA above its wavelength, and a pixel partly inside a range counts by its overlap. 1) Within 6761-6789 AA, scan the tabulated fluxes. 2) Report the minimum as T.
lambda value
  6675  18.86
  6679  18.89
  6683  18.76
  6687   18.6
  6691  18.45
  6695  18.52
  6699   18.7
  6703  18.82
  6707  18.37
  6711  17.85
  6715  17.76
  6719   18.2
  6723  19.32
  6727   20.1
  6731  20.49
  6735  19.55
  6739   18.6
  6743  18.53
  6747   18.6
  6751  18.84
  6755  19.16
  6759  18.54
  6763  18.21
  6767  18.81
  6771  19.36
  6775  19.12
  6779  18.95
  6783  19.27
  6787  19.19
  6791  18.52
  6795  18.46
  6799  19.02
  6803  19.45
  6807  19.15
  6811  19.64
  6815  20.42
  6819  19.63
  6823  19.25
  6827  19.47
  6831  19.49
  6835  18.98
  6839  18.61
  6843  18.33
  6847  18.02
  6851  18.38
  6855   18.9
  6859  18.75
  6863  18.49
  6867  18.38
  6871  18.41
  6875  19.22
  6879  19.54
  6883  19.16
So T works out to 18.21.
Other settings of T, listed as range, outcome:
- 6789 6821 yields 18.46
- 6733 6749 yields 18.53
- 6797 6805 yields 19.02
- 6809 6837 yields 18.98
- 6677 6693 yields 18.45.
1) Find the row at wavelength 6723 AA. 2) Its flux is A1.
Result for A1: 19.32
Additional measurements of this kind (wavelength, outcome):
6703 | 18.82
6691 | 18.45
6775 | 19.12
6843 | 18.33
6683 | 18.76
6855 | 18.9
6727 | 20.1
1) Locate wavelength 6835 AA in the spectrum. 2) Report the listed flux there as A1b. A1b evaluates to 18.98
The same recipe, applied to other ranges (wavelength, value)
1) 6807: 19.15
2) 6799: 19.02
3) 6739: 18.6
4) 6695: 18.52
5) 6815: 20.42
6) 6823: 19.25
